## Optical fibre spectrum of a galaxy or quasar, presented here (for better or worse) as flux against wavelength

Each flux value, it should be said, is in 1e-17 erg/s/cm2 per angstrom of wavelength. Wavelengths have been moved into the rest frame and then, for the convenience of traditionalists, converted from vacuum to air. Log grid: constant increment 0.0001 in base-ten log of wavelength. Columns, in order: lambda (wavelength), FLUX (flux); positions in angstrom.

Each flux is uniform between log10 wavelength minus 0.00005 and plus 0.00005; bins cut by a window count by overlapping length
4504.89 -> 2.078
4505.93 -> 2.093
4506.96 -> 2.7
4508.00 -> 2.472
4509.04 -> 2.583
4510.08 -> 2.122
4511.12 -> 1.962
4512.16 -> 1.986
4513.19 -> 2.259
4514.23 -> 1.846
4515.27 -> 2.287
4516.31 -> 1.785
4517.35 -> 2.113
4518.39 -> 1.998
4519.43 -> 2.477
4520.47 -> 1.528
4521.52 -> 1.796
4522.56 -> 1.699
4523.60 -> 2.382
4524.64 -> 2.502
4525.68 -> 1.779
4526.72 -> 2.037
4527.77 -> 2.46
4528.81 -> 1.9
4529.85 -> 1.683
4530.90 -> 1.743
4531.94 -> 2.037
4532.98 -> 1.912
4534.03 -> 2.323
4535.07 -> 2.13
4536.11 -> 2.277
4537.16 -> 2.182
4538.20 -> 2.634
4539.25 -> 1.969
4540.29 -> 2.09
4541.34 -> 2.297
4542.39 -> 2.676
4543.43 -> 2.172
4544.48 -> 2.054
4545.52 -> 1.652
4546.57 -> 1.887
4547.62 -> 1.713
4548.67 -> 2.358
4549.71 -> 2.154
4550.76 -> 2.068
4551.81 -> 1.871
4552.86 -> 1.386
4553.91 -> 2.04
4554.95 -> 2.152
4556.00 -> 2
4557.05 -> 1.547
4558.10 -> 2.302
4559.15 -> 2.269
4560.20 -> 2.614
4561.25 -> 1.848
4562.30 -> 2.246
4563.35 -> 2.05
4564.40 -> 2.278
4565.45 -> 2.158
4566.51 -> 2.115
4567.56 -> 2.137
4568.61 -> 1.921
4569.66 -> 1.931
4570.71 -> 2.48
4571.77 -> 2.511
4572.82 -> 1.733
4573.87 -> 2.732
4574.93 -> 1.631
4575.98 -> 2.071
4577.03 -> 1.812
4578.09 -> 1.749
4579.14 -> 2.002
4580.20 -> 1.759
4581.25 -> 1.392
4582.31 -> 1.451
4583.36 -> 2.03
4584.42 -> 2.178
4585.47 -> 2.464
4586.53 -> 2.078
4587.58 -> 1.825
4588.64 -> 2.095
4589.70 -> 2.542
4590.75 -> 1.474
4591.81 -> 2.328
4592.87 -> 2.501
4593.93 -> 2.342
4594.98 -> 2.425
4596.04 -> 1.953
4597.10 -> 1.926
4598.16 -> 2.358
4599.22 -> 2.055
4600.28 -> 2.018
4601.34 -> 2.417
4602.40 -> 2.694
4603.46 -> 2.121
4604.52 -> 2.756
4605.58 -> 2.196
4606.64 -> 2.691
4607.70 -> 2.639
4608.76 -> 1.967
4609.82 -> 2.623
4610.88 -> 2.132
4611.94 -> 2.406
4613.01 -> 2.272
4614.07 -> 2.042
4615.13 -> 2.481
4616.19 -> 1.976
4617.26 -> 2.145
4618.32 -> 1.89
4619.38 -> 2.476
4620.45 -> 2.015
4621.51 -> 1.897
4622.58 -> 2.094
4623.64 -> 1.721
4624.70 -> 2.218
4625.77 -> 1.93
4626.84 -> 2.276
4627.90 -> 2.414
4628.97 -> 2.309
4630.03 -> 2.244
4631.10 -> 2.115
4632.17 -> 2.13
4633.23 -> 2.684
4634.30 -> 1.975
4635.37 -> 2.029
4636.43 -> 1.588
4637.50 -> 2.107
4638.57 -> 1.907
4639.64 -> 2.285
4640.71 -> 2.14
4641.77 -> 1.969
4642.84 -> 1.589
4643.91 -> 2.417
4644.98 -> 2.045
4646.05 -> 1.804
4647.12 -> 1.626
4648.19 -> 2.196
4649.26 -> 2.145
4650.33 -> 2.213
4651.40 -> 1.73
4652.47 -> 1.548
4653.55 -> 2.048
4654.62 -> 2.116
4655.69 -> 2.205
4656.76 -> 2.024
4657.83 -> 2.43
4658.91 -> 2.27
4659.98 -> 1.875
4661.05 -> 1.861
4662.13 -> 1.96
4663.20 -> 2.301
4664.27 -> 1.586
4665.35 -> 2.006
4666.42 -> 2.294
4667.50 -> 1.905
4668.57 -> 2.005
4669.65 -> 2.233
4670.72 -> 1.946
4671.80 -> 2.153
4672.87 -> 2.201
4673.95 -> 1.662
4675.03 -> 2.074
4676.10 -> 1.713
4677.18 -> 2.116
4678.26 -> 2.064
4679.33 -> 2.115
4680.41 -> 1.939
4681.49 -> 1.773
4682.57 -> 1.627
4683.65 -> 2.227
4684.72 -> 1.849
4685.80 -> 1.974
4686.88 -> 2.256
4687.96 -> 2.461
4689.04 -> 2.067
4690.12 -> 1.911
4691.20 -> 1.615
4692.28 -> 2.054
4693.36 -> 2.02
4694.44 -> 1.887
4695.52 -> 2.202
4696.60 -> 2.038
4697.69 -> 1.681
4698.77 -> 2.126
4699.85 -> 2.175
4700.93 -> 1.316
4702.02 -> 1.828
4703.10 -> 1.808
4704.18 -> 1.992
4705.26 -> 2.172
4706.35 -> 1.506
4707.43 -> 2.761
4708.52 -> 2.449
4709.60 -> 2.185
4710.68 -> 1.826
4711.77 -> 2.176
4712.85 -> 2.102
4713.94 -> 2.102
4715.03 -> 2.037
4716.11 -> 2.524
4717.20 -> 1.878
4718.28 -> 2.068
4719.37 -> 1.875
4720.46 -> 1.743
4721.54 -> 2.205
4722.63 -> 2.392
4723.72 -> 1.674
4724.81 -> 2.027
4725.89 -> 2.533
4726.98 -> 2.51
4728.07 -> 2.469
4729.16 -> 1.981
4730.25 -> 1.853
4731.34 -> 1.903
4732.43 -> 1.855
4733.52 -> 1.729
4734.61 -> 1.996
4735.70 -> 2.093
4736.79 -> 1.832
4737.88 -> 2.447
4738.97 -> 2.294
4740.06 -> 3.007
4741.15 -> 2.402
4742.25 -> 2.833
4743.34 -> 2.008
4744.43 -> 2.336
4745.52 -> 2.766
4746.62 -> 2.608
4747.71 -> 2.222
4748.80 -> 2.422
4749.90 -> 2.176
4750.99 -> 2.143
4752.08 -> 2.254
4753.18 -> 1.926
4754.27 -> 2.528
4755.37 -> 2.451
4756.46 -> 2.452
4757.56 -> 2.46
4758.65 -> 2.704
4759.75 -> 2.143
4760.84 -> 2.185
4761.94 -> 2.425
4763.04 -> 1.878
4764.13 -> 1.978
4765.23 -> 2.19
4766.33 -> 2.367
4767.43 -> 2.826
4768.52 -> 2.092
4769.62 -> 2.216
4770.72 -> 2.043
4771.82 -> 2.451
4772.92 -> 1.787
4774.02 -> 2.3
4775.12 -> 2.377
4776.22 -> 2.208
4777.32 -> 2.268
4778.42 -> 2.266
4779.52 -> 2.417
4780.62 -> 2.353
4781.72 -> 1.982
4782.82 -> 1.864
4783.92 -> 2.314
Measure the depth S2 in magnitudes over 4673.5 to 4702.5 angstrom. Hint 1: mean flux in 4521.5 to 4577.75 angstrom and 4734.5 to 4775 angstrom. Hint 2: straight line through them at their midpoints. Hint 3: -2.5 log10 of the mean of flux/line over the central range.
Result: 0.14 mag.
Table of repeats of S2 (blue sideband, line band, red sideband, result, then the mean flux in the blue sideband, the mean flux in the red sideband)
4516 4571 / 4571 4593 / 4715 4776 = 0.05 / 2.07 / 2.23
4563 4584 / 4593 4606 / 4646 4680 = -0.14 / 2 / 2.02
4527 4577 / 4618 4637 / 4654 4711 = -0.03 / 2.09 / 2.02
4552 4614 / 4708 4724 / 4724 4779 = 0.07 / 2.13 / 2.26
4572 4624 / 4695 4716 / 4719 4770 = 0.09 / 2.14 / 2.24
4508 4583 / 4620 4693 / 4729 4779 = 0.07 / 2.05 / 2.26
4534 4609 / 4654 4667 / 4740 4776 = 0.07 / 2.12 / 2.32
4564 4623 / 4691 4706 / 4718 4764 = 0.15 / 2.15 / 2.23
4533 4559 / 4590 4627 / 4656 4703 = -0.09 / 2.08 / 1.99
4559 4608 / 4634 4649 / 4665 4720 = 0.05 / 2.15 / 2.02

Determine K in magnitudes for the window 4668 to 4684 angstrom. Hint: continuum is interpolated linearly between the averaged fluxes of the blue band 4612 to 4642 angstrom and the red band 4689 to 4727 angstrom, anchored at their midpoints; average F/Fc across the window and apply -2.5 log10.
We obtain 0.04 mag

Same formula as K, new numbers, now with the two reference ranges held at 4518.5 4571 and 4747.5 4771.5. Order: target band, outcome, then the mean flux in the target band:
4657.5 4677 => 0.09 mag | 2.02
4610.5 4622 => -0.01 mag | 2.16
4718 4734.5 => 0.10 mag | 2.05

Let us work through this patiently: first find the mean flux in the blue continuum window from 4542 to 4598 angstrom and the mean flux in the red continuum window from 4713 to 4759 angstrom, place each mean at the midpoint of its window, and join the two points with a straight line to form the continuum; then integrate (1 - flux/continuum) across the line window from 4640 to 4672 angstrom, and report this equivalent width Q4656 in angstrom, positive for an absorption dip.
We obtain 1.9 angstrom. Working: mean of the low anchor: 2.06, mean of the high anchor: 2.23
